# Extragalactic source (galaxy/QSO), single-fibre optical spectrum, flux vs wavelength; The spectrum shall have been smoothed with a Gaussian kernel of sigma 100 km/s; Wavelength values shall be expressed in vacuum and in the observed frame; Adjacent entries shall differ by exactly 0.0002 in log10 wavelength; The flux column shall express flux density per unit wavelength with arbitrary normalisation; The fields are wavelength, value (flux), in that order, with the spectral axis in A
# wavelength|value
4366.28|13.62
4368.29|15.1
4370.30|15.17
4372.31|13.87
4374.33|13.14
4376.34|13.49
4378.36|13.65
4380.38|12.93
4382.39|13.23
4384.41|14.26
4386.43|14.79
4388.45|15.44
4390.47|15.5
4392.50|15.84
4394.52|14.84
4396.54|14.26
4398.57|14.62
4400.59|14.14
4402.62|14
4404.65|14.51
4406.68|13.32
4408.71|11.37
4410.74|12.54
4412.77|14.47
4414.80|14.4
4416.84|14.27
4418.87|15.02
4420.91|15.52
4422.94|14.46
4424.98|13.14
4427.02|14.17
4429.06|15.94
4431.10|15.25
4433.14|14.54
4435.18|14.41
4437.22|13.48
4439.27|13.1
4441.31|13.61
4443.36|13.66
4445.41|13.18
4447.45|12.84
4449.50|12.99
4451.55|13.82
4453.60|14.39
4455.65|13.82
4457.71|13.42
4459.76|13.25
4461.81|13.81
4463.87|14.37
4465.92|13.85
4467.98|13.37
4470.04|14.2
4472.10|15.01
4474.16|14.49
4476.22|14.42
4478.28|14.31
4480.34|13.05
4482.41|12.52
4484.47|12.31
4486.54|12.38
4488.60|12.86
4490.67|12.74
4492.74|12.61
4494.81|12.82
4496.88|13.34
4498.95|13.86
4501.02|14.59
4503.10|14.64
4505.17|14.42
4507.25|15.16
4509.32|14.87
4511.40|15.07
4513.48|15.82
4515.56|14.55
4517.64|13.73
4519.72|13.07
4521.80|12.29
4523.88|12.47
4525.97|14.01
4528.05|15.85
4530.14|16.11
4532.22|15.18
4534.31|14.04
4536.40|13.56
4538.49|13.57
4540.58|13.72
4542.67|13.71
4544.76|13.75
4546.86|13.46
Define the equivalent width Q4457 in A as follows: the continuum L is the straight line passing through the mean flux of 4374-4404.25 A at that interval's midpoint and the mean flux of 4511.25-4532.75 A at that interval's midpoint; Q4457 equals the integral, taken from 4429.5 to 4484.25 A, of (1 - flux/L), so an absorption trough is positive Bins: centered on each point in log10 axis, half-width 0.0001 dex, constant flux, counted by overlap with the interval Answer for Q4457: 1.9 A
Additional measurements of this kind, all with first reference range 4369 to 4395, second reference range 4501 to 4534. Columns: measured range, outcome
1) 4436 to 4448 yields 0.9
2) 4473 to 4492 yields 1.6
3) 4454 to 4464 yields 0.5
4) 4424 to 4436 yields -0.2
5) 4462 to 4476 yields 0.2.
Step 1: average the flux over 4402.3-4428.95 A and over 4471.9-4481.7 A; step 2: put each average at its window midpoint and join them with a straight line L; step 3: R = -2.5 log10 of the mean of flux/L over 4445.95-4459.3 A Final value 0.04 mag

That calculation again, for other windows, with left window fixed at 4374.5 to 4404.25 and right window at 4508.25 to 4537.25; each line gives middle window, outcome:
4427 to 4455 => 0.03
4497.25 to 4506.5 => 0.00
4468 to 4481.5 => 0.01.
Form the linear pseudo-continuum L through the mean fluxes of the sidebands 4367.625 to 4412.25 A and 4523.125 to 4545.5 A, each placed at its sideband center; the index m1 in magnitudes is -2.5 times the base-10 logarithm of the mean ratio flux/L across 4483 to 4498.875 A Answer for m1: 0.11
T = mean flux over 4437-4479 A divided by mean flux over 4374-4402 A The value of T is 0.96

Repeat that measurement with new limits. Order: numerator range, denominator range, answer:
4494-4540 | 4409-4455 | 1.02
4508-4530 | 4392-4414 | 1.02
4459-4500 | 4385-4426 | 0.94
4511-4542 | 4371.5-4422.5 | 1.00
